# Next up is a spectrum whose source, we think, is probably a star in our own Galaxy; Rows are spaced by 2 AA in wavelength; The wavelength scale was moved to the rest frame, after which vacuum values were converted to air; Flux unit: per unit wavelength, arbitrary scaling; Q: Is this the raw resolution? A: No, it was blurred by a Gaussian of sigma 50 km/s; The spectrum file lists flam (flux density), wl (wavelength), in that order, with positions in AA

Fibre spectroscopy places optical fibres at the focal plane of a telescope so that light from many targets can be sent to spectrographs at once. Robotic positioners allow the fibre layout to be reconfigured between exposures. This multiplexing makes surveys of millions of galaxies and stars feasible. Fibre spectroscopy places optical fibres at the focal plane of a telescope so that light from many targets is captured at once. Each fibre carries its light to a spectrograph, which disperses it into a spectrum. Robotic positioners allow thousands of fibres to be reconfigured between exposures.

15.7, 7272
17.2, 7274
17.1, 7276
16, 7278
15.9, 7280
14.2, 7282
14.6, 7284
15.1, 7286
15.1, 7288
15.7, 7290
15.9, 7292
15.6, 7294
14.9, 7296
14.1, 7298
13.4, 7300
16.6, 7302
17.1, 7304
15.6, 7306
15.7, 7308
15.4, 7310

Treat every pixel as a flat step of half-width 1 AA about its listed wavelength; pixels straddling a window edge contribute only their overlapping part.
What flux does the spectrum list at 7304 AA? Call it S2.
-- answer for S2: 17.1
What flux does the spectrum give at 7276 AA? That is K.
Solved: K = 17.1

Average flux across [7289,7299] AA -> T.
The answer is 15.2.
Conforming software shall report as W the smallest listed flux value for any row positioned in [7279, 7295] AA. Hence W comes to 14.2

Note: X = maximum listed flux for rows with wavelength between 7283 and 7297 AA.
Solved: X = 15.9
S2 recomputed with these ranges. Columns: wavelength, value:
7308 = 15.7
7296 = 14.9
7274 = 17.2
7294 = 15.6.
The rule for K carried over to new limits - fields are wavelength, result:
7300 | 13.4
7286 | 15.1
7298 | 14.1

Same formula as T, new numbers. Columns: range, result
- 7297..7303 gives 14.7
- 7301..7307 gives 16.4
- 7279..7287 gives 14.9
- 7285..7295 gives 15.5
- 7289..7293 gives 15.8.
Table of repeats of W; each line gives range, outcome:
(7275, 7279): 16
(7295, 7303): 13.4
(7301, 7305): 16.6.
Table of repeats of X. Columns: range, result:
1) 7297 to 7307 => 17.1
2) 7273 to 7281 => 17.2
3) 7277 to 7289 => 16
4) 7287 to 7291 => 15.7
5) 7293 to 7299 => 15.6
